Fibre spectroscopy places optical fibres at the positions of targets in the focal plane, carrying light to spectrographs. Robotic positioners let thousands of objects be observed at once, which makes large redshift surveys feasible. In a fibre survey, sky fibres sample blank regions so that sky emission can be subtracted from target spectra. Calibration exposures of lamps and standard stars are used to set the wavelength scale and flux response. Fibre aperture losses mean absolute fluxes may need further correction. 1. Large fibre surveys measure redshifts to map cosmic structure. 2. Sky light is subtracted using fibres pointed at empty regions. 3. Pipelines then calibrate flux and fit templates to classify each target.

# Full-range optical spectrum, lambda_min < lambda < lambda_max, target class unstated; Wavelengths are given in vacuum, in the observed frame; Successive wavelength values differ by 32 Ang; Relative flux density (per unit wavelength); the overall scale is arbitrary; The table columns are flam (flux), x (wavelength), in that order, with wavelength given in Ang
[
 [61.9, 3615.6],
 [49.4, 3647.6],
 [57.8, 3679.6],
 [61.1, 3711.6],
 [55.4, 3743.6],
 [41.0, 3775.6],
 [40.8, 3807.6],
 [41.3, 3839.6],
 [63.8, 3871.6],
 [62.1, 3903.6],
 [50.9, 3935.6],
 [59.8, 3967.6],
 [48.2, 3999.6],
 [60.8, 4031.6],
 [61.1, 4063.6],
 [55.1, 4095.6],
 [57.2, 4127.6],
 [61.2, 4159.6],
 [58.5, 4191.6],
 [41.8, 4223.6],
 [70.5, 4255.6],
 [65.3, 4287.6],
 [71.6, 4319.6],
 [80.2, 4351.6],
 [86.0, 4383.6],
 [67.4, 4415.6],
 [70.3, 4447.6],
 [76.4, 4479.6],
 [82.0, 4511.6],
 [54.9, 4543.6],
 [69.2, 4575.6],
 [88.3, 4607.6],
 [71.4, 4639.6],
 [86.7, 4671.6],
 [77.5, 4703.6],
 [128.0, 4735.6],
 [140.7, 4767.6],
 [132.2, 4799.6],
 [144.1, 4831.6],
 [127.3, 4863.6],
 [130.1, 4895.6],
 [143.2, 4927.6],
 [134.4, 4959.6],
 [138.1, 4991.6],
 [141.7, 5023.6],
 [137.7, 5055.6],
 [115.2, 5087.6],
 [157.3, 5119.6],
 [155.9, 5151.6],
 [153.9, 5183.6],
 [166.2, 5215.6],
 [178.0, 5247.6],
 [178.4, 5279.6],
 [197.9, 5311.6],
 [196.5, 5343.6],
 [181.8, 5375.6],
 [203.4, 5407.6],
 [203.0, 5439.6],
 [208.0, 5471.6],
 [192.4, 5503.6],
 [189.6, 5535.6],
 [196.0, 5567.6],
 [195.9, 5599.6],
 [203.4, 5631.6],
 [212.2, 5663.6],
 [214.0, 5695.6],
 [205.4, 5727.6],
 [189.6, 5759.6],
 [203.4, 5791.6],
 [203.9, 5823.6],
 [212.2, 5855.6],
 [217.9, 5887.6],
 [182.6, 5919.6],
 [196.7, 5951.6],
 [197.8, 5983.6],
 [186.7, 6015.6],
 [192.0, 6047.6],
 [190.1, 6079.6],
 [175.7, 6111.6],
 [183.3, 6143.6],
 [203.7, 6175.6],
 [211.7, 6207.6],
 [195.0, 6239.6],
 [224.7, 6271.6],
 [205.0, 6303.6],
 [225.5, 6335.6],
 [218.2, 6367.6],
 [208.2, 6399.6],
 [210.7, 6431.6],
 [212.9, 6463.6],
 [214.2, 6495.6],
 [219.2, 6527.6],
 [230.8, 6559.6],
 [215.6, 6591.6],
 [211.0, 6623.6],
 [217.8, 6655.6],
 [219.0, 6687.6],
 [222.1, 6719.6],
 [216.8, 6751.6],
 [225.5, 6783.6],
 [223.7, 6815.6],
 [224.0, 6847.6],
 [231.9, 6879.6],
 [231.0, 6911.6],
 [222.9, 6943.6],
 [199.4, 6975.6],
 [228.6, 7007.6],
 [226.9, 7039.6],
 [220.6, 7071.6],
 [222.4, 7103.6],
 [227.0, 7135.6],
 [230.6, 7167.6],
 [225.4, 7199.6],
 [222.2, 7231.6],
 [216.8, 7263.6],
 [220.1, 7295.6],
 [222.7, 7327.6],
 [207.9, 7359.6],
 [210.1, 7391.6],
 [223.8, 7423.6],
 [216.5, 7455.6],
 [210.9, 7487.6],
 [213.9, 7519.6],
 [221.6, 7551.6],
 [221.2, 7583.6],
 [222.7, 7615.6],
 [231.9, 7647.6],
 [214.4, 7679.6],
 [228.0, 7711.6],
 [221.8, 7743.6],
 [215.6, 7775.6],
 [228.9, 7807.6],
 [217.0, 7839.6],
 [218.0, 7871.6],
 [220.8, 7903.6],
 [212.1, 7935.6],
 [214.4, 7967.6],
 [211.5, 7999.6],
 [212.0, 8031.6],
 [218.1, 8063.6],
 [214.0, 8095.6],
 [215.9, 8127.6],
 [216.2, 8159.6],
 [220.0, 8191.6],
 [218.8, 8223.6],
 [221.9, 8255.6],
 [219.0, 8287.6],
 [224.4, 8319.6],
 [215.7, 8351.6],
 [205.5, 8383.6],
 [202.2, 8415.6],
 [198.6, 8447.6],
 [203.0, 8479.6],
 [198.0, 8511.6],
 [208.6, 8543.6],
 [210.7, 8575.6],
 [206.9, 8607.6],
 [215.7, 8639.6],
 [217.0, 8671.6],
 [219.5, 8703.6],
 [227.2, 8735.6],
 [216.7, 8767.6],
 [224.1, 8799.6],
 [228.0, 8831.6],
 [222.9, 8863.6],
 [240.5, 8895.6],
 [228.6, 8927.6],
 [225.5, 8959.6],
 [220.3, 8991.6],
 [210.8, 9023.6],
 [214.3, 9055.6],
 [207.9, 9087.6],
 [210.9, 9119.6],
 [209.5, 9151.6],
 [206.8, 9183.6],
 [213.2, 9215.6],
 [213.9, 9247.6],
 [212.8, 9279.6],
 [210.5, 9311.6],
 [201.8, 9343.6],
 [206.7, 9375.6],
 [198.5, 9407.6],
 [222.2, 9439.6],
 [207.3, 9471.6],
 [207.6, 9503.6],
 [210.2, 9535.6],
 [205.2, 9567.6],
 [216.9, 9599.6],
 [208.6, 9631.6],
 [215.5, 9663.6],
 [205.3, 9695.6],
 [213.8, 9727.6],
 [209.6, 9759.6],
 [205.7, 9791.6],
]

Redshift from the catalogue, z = 0.182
